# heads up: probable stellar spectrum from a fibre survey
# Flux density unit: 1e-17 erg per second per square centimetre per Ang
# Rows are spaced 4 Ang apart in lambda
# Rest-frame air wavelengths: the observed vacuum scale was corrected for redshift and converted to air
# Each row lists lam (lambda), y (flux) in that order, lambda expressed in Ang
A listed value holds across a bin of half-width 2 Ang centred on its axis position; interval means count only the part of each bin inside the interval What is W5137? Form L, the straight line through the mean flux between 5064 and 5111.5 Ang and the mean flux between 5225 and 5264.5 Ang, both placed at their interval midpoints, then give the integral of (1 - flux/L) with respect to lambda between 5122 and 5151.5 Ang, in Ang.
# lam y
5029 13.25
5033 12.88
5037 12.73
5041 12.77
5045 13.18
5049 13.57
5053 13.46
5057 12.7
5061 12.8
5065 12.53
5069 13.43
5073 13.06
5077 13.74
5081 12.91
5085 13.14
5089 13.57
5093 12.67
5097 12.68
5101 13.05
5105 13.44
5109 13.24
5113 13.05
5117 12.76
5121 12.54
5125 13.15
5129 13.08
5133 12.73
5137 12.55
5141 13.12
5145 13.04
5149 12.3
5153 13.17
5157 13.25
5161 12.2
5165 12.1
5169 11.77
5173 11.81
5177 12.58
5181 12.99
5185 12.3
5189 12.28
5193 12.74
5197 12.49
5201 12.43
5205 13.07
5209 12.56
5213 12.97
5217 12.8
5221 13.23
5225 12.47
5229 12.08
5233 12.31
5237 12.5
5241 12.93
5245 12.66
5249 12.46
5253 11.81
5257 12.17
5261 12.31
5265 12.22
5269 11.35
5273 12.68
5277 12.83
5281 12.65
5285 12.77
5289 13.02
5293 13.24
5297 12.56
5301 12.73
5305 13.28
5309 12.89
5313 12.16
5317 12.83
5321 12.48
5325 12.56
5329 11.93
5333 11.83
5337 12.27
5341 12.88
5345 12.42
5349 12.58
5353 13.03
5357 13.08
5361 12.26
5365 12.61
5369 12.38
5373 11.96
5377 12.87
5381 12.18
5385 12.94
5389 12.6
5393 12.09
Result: 0.10 Ang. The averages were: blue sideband 13.1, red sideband 12.4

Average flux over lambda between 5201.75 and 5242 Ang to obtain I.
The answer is 12.7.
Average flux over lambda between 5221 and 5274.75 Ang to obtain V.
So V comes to 12.3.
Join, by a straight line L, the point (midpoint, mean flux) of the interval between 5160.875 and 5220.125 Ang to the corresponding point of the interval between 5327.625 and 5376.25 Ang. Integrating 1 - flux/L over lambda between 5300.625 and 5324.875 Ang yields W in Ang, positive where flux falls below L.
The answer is -0.5 Ang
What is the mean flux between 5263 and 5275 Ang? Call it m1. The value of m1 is 12.1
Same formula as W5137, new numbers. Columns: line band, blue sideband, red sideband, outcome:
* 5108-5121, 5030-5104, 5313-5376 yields 0.03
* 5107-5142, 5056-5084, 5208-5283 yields -0.12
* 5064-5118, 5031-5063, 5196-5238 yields -0.81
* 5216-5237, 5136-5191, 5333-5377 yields -0.05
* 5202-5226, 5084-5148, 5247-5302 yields -0.34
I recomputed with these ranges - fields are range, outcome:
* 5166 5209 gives 12.4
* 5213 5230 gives 12.7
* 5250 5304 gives 12.5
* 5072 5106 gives 13.1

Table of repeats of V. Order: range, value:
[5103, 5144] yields 13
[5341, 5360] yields 12.8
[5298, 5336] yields 12.5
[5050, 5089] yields 13.1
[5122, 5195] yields 12.6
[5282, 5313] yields 12.9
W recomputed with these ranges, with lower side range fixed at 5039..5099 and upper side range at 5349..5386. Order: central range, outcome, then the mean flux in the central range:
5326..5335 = 0.5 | 12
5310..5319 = 0.1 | 12.5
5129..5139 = 0.2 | 12.7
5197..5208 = 0.1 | 12.7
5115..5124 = 0.2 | 12.7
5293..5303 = -0.1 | 12.8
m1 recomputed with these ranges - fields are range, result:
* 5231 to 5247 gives 12.6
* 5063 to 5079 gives 13.2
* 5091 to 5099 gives 12.7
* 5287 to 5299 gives 12.9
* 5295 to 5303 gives 12.6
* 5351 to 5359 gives 13.1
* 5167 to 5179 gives 12.1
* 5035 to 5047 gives 12.9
